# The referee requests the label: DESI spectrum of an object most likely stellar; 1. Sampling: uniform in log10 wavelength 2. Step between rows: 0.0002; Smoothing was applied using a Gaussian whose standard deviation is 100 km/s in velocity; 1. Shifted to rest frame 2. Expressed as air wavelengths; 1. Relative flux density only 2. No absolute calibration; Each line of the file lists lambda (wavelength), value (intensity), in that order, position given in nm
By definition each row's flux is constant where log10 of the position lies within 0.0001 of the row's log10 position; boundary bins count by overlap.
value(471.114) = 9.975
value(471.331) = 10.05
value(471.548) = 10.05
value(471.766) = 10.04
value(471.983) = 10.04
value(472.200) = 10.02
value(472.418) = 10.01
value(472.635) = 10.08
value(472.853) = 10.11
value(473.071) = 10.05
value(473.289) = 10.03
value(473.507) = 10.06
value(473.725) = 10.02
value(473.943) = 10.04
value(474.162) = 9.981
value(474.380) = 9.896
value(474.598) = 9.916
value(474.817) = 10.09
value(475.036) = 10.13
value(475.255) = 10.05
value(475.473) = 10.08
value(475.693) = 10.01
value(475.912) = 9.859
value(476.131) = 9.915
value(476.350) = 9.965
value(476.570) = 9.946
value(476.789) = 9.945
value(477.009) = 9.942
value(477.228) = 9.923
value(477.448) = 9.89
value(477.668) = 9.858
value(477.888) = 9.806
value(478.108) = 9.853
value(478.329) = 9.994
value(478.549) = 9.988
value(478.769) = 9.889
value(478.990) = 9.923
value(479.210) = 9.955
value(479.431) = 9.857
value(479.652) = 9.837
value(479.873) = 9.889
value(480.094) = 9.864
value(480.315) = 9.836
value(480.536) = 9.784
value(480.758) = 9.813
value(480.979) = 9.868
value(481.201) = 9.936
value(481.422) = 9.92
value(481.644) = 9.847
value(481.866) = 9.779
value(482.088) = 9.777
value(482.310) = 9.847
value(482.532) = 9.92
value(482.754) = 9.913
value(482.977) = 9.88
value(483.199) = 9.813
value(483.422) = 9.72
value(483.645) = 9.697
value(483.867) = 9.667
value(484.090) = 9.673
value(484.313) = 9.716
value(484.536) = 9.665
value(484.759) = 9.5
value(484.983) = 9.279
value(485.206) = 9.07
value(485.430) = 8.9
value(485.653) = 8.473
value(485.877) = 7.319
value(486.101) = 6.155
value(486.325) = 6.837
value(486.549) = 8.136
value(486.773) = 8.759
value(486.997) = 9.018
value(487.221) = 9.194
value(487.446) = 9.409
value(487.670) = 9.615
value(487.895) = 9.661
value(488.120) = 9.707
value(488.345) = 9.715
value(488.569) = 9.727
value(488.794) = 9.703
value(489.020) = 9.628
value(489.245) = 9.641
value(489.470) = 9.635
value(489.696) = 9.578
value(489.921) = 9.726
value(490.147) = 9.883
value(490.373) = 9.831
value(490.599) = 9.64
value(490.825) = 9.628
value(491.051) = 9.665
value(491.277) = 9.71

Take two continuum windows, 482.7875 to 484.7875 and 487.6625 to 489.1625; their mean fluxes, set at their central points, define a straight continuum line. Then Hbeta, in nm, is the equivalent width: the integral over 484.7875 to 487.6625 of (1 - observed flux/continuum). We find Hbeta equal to 0.37 nm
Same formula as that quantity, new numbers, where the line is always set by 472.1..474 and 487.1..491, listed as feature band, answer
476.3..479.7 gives 0.00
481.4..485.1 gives 0.02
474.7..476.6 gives -0.01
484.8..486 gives 0.14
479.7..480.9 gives 0.00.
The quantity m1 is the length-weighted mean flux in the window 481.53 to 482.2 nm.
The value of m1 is 9.8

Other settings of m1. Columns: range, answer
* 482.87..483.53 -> 9.8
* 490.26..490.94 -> 9.7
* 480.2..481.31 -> 9.84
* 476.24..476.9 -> 9.95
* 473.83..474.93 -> 9.98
